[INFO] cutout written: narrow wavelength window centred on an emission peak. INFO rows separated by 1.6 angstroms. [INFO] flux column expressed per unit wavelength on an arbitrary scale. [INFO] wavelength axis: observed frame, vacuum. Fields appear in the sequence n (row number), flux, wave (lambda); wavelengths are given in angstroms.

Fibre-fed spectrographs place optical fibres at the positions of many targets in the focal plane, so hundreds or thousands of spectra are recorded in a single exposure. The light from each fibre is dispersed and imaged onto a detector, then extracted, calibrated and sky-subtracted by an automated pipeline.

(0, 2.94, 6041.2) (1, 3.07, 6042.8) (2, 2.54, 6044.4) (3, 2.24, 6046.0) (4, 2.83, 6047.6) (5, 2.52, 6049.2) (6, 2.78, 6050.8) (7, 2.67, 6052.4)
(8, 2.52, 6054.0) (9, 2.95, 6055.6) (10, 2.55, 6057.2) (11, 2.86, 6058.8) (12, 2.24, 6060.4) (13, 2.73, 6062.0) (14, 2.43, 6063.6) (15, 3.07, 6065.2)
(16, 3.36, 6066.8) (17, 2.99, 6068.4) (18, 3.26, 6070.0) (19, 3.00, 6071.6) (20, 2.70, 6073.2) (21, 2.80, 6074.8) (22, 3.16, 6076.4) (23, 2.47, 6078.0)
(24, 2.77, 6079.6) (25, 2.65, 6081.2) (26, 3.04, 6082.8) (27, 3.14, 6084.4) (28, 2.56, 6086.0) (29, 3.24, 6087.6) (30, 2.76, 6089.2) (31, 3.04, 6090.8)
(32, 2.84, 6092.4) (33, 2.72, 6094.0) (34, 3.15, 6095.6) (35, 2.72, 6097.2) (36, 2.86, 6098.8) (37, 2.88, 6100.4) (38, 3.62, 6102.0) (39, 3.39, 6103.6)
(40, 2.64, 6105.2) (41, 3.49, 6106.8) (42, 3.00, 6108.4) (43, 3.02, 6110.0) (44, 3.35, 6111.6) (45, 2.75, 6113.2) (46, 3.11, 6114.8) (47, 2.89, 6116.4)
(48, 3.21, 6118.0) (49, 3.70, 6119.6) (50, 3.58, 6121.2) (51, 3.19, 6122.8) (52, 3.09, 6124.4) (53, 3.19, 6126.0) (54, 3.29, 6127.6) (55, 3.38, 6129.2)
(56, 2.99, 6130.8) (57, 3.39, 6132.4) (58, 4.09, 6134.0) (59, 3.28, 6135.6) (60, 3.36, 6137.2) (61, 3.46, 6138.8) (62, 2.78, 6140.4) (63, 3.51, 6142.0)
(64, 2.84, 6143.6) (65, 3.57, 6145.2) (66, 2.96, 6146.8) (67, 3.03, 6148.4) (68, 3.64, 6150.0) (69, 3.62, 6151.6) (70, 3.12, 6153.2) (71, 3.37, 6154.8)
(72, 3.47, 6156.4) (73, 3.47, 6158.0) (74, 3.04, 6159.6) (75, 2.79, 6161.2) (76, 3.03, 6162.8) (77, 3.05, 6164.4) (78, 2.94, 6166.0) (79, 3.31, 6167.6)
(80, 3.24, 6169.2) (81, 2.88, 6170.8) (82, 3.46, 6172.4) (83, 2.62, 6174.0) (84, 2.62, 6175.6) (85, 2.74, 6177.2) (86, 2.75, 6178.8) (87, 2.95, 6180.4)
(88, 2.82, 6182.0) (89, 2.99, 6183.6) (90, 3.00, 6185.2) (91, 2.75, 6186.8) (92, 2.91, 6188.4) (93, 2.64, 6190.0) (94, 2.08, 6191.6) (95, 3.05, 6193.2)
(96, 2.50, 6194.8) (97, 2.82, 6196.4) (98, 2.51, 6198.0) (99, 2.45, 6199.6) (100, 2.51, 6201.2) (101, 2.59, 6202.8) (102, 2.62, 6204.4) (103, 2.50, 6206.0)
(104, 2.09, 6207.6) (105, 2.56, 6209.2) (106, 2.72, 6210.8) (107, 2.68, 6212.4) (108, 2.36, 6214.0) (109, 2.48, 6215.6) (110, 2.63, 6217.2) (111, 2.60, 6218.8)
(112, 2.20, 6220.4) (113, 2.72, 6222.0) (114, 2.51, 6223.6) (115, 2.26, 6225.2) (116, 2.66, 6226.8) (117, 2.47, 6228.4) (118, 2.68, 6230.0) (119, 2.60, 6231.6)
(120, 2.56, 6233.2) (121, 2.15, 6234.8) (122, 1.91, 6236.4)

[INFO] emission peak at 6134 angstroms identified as C III] 1909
